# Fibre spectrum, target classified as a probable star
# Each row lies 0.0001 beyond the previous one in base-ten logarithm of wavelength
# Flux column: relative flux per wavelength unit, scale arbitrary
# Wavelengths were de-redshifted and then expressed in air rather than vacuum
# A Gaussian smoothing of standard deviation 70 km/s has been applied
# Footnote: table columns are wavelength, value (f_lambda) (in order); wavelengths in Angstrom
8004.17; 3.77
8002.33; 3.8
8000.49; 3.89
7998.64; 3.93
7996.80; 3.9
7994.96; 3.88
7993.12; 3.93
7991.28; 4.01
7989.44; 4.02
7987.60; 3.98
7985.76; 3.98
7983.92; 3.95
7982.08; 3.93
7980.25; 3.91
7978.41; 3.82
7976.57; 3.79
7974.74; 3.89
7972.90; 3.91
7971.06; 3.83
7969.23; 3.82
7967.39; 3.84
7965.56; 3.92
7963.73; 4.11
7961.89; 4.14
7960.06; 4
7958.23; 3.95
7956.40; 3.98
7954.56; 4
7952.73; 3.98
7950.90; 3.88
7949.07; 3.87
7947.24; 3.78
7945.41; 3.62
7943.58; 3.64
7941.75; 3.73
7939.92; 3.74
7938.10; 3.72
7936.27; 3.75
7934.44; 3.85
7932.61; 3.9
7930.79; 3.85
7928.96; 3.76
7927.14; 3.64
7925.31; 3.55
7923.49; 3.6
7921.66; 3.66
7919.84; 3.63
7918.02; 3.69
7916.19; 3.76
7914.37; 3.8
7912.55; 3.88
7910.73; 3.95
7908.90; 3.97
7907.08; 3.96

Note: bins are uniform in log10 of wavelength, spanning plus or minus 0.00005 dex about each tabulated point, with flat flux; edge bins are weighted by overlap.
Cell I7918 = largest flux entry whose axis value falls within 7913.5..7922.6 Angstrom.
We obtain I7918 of 3.8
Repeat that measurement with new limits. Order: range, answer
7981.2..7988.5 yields 3.98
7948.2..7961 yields 4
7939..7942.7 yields 3.74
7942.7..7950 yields 3.87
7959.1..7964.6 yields 4.14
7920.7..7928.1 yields 3.66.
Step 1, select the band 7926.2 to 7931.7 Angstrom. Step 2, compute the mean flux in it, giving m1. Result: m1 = 3.75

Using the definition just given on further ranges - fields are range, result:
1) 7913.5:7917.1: 3.78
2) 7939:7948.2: 3.7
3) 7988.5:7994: 3.99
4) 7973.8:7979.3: 3.83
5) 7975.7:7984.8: 3.88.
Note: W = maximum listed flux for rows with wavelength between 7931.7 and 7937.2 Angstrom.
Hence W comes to 3.9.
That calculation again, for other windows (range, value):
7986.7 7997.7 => 4.02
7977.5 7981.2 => 3.91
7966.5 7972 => 3.84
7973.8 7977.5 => 3.89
